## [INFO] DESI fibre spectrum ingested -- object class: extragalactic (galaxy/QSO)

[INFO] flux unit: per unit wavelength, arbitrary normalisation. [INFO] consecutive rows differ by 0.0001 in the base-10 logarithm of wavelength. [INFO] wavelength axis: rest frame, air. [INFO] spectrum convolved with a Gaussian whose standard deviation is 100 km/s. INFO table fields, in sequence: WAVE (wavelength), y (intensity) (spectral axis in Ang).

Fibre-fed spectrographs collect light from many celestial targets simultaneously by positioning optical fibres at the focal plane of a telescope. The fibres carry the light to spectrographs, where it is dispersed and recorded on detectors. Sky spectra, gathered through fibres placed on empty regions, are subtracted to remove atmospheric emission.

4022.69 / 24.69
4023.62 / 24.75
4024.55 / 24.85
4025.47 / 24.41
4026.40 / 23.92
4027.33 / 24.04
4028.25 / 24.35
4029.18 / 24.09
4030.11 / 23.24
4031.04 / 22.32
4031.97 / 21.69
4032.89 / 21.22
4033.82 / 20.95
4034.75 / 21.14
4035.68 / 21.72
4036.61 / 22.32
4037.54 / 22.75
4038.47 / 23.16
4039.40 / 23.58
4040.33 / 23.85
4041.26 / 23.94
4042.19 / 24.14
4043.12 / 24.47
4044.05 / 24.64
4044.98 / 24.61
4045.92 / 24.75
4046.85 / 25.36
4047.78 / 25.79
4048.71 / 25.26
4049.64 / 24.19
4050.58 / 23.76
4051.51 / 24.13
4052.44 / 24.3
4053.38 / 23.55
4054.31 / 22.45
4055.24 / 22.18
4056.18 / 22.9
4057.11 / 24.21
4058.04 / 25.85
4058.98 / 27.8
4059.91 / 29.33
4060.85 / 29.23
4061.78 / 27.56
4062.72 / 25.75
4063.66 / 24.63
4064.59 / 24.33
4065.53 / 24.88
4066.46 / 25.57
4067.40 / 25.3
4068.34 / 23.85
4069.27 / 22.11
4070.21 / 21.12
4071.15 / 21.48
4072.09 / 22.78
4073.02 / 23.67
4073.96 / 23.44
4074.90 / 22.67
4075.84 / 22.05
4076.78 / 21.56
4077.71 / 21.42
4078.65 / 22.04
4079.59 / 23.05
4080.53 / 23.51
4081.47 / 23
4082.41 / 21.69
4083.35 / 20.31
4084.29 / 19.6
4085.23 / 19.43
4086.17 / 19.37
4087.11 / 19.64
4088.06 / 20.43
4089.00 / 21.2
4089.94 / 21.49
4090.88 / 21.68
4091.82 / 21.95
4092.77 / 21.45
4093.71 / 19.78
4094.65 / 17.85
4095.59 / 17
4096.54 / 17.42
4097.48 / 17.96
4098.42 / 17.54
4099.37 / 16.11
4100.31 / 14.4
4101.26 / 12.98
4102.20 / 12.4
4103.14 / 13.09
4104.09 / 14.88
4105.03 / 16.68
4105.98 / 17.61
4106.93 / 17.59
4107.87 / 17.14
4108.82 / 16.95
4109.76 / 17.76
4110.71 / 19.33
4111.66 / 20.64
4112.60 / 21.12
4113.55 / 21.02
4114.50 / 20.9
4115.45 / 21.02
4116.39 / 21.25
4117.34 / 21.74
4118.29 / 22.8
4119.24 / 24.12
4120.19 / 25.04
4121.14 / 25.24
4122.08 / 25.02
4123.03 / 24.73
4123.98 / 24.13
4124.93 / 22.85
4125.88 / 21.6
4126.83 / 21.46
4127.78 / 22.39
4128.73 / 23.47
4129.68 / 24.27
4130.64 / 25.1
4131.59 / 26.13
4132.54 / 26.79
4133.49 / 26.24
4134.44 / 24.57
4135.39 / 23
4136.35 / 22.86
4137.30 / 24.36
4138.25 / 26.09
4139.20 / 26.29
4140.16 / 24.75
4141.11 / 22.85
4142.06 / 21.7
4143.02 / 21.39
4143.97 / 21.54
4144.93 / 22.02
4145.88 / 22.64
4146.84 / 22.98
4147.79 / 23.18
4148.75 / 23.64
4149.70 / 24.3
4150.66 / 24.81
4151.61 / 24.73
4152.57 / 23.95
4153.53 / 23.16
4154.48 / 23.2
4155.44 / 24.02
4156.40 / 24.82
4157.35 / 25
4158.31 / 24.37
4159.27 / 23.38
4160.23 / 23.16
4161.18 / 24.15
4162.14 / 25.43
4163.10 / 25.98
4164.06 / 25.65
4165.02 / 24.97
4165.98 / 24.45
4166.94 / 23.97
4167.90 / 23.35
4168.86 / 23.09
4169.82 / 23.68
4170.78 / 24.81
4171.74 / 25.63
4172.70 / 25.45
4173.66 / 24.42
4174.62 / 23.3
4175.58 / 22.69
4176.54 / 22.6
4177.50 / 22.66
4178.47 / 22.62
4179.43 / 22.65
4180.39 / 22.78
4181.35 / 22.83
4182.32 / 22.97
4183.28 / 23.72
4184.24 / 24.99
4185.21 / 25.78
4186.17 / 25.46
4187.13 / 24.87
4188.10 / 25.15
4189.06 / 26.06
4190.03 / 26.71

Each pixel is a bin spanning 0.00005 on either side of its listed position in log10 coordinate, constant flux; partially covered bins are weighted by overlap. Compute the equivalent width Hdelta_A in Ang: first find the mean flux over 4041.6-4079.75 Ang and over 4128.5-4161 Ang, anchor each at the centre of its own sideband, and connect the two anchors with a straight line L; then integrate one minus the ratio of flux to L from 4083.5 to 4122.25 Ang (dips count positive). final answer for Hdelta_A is 7.8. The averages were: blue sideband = 24.2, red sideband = 24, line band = 19.3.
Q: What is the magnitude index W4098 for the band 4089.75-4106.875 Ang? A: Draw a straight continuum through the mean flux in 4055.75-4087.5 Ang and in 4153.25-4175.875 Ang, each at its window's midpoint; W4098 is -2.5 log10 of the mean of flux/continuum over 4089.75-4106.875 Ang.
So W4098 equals 0.34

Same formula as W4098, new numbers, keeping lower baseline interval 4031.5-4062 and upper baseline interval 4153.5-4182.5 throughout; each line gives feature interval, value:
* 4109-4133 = 0.060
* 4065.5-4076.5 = 0.043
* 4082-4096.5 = 0.195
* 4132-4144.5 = -0.003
